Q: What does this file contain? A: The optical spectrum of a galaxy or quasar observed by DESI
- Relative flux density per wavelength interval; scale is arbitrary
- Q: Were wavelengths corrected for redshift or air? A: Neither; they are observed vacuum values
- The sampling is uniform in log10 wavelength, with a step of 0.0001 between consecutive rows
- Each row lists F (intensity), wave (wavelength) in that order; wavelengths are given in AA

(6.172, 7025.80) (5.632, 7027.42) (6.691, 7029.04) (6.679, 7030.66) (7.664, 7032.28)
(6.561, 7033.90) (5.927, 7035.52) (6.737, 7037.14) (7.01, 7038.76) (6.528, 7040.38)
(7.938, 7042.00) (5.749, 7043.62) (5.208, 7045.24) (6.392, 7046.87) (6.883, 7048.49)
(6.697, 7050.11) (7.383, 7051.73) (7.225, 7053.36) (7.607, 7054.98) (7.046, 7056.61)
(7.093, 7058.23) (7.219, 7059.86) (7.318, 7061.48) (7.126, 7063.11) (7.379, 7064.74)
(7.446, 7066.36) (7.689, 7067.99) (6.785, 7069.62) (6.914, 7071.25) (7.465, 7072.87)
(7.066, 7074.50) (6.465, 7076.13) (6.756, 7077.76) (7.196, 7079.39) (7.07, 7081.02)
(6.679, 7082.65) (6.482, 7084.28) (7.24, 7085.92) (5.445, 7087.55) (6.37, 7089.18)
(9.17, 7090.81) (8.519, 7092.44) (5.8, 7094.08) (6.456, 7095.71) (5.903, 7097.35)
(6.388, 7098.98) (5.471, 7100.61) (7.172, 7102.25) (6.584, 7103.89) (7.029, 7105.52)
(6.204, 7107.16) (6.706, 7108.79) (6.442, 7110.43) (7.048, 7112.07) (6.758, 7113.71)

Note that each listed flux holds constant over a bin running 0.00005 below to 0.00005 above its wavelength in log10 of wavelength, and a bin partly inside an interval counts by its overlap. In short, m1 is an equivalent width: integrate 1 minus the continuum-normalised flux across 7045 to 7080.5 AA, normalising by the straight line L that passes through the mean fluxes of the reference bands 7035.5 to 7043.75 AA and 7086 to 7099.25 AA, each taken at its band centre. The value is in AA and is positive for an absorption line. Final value -1.3 AA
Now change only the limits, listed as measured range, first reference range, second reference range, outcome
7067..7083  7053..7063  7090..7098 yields 0.43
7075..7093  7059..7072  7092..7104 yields -0.60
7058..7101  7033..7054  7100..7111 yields -2.33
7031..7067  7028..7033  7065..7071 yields 0.98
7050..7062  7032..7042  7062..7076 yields -0.33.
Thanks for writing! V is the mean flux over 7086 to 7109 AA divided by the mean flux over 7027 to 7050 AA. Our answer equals 1.02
